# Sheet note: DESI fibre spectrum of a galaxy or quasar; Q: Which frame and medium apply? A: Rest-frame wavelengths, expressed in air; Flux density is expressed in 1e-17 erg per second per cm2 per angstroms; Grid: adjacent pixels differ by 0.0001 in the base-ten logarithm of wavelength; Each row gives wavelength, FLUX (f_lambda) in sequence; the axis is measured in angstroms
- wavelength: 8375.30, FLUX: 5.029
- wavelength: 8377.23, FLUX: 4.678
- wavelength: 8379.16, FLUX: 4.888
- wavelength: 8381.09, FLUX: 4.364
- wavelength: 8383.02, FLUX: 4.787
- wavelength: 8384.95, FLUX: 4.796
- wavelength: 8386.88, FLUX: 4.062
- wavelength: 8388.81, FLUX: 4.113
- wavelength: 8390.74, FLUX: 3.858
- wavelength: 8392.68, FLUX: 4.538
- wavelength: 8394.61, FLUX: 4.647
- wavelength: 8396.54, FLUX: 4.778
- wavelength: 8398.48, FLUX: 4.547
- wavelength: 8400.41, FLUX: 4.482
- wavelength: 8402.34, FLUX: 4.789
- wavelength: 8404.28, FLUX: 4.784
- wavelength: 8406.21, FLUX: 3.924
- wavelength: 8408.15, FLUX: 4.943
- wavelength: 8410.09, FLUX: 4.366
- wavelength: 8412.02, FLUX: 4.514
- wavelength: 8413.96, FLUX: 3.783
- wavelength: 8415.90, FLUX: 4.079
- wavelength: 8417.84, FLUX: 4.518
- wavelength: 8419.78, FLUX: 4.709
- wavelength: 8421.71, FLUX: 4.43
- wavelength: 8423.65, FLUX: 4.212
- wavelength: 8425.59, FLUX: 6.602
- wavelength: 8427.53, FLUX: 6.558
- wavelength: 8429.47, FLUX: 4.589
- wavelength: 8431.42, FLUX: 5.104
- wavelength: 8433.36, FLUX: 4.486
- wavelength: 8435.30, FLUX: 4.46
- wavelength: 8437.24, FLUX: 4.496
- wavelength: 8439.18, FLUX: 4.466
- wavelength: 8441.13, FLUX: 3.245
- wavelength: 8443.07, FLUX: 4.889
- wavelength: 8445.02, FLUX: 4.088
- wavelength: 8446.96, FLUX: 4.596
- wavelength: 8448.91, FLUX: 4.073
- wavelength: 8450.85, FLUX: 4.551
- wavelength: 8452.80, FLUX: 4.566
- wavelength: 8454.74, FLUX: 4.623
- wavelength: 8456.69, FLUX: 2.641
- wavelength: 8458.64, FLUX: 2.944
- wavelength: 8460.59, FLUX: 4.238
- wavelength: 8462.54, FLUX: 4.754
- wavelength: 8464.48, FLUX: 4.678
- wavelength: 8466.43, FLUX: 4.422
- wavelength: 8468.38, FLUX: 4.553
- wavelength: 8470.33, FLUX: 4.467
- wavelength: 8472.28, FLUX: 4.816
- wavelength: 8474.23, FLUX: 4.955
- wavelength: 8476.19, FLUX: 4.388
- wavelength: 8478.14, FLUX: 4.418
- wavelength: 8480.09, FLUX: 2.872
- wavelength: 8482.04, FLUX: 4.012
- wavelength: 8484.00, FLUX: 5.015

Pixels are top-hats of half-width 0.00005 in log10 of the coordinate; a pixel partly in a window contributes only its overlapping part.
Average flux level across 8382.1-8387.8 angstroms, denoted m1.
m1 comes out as 4.55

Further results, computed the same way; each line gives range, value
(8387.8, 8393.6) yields 4.16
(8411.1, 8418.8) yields 4.22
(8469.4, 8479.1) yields 4.61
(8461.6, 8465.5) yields 4.72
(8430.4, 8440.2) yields 4.59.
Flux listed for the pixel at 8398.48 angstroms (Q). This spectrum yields 4.547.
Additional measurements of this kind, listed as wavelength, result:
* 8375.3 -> 5.029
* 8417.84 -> 4.518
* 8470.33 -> 4.467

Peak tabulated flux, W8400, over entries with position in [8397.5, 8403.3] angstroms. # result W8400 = 4.789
